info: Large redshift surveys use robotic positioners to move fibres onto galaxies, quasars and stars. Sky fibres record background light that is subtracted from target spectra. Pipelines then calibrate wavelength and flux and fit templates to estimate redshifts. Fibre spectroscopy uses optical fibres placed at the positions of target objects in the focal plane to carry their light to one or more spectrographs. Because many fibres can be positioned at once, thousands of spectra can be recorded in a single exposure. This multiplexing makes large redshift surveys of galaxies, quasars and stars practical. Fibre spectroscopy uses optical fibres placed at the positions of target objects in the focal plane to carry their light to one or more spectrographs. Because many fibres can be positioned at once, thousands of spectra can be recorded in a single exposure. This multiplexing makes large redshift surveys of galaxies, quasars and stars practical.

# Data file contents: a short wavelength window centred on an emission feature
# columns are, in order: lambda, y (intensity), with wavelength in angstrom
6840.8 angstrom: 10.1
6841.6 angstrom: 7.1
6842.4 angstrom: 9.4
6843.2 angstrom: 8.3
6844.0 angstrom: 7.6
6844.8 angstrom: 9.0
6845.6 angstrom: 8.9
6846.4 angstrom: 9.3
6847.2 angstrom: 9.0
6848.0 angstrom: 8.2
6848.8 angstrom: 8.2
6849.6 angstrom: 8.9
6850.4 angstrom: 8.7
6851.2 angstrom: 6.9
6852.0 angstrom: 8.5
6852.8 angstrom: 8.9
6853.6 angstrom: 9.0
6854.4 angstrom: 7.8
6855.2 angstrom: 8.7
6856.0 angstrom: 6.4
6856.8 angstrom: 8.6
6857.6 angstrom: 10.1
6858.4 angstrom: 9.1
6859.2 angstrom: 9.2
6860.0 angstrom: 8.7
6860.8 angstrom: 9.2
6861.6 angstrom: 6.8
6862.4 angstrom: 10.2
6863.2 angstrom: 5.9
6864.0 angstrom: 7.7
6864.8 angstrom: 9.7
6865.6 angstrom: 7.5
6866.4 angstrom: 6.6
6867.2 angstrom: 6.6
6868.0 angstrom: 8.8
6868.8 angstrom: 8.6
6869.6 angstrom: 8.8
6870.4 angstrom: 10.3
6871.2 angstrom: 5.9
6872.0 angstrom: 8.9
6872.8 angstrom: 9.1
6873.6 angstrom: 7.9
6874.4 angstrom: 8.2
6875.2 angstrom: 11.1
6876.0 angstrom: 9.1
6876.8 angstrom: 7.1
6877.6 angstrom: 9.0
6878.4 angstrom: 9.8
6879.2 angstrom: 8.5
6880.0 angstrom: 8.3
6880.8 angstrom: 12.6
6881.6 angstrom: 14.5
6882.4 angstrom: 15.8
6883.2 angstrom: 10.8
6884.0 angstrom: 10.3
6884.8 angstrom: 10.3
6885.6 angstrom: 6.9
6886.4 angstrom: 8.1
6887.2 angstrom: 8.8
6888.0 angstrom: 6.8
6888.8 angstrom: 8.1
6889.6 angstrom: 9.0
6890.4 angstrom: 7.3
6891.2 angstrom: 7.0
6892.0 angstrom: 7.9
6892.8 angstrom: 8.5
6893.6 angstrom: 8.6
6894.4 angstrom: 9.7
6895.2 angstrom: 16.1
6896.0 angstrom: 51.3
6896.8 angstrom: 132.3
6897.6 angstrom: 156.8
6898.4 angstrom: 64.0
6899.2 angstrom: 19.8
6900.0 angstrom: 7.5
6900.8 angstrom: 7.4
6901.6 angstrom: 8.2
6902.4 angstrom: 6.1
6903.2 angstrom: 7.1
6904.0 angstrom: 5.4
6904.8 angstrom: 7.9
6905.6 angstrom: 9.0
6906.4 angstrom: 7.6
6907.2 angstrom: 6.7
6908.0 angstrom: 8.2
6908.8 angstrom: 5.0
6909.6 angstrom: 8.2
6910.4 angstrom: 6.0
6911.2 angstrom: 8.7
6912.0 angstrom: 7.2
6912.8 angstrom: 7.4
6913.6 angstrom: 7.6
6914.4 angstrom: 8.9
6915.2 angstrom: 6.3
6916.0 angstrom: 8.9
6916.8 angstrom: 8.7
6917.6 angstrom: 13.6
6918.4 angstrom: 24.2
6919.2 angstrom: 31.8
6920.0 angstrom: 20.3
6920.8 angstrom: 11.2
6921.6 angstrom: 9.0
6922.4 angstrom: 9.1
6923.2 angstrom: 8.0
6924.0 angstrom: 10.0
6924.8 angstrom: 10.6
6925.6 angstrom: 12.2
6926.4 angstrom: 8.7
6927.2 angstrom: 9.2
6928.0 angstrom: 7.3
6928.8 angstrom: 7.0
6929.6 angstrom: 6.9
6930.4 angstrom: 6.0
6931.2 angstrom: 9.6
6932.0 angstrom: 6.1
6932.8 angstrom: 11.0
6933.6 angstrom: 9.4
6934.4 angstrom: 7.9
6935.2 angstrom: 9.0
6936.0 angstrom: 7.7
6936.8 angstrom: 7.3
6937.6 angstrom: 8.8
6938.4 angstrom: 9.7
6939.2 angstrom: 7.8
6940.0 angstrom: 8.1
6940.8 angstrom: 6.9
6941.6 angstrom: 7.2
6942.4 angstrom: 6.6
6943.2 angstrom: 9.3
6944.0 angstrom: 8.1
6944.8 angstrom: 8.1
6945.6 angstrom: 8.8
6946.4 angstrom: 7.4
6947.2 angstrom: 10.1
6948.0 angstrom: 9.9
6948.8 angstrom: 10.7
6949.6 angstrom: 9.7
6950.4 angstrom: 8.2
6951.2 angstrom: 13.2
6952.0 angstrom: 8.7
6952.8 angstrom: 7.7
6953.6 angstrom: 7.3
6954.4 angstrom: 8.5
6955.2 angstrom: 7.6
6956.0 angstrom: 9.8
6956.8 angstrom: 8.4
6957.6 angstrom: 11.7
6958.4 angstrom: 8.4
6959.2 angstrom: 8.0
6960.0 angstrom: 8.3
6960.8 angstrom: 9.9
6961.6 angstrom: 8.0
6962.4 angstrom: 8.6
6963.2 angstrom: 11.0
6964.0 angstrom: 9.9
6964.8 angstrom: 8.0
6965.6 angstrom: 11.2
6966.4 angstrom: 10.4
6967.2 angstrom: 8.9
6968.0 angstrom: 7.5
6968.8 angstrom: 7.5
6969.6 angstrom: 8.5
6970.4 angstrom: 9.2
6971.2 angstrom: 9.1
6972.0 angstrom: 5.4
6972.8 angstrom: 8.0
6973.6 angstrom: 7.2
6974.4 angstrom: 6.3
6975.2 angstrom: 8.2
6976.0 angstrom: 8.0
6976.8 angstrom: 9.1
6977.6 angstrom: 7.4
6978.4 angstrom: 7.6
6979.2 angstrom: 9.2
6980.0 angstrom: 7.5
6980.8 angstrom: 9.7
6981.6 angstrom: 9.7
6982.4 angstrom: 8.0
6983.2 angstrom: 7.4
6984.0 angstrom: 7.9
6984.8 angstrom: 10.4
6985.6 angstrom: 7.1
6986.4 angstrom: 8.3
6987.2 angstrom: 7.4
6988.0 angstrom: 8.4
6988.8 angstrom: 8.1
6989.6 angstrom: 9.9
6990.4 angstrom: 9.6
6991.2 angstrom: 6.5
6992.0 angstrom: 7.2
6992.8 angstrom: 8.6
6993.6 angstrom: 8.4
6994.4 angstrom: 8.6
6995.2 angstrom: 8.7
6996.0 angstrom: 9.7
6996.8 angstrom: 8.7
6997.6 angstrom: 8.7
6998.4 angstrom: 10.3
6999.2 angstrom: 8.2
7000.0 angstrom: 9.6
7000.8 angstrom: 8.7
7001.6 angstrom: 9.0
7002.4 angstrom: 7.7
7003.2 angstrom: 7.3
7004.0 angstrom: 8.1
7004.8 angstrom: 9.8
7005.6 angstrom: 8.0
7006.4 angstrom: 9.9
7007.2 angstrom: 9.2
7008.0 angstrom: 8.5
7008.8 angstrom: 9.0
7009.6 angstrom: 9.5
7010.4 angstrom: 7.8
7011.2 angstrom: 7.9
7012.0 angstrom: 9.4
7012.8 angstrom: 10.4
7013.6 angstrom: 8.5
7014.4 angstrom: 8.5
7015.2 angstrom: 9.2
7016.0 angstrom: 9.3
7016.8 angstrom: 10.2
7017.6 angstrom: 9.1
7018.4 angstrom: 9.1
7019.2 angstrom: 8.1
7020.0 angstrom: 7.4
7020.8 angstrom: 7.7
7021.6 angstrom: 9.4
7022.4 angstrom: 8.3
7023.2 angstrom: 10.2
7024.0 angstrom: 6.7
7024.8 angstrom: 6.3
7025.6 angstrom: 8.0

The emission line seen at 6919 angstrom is [N II] 6583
